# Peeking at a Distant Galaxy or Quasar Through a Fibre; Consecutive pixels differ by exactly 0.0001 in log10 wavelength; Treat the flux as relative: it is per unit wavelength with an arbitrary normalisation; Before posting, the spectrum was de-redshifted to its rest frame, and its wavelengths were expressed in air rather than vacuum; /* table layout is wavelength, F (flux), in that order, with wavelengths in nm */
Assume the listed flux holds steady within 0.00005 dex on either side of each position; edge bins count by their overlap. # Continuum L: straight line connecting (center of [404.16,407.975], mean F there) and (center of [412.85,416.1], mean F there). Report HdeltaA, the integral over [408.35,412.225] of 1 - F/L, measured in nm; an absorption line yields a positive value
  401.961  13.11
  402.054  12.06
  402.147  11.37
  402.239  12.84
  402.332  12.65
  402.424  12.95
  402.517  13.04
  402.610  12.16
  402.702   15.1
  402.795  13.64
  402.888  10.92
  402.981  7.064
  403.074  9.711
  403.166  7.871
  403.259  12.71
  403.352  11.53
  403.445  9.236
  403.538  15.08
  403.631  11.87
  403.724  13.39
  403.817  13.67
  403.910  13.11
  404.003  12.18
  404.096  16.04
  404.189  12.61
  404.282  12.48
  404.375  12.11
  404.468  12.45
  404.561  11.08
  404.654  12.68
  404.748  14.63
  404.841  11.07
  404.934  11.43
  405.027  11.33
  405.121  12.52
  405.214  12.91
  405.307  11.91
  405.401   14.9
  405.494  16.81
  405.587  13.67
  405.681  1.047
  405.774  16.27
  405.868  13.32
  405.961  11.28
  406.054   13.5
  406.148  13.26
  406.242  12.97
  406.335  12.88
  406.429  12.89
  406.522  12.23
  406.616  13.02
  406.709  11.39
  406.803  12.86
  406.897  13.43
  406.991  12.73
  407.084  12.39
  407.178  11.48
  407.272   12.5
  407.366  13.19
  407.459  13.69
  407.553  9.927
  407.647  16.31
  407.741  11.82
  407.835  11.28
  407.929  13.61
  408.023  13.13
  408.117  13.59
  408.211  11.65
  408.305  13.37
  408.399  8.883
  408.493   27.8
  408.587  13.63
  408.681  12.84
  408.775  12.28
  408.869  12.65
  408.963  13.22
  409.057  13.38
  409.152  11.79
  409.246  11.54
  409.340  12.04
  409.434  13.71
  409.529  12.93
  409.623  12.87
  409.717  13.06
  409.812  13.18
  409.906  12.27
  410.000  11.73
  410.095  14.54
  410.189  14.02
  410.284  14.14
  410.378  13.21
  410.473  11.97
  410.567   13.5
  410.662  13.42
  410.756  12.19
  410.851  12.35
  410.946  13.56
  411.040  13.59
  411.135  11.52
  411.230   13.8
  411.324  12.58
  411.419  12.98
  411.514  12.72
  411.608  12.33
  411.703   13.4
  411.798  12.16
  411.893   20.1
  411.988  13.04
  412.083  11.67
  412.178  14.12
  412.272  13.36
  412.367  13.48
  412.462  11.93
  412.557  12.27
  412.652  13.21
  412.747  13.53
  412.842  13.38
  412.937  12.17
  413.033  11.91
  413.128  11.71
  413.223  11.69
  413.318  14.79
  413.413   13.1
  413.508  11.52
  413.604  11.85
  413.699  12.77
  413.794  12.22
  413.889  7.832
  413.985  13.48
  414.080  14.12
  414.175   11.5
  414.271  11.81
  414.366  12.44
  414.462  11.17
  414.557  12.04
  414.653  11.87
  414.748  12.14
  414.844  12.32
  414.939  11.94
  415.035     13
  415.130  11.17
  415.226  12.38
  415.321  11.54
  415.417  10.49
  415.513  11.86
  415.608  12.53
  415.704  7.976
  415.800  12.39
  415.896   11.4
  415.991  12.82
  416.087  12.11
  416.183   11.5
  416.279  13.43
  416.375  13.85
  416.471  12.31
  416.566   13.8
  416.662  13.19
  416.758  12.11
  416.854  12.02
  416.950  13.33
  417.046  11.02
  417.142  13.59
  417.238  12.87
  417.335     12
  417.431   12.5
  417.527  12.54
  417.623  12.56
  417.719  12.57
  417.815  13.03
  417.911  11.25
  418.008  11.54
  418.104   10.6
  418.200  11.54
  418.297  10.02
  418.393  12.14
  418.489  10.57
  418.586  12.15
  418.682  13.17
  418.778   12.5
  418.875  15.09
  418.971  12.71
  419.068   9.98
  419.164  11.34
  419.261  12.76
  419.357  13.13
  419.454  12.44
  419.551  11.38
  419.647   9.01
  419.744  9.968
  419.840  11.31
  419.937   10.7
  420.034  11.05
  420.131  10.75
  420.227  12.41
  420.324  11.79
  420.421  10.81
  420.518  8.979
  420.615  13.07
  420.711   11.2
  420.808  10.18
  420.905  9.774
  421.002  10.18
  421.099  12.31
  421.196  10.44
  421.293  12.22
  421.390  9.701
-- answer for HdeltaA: -0.34 nm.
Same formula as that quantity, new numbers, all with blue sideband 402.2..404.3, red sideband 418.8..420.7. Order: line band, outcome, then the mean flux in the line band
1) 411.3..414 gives -0.22 nm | 12.8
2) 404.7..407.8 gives -0.12 nm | 12.6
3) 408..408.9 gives -0.15 nm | 14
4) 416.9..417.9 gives -0.08 nm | 12.6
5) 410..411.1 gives -0.12 nm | 13.2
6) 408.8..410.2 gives -0.10 nm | 12.8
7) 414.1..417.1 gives -0.09 nm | 12.1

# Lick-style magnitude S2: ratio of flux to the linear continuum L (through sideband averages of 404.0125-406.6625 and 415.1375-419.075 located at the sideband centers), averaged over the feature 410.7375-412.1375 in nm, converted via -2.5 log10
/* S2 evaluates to -0.072 mag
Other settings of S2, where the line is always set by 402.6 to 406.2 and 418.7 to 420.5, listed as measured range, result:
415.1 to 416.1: 0.03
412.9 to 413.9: -0.02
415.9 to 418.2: -0.06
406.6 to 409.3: -0.08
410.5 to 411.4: -0.08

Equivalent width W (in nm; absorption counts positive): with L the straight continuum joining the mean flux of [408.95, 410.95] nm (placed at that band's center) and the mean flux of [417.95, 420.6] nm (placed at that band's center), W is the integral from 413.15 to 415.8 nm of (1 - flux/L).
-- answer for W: 0.07 nm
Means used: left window 12.9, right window 11.5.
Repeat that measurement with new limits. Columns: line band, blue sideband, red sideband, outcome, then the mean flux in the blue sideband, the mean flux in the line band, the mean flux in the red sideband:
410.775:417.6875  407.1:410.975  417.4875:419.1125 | -0.001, 13.1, 12.5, 12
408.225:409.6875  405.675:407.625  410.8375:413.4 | -0.085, 12.5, 13.5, 13.1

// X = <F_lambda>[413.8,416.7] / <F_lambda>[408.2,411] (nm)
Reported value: 0.9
